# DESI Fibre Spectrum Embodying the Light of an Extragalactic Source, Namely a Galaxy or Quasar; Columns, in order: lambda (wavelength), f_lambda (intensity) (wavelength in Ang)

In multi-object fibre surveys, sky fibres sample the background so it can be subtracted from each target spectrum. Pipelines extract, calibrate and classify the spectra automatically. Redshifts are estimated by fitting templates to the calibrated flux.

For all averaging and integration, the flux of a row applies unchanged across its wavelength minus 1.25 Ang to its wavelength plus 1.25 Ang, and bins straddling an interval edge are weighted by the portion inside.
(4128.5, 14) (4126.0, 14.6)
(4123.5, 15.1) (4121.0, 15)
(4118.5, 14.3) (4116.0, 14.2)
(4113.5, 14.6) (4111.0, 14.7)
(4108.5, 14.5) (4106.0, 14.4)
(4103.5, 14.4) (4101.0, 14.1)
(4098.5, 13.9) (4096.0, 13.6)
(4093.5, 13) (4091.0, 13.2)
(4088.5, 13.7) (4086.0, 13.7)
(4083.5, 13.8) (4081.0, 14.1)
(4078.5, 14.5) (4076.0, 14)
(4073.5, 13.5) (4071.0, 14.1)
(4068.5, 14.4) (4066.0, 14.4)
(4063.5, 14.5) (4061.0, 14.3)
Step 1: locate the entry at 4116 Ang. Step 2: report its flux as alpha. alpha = 14.2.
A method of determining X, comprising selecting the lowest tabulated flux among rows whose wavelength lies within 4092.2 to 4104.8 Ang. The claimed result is 13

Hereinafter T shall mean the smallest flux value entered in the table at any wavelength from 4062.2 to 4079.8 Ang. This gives 13.5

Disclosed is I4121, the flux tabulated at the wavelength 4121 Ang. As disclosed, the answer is 15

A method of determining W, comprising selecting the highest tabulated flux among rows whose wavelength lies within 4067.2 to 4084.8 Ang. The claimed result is 14.5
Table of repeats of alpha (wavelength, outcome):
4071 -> 14.1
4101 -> 14.1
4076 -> 14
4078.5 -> 14.5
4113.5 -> 14.6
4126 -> 14.6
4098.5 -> 13.9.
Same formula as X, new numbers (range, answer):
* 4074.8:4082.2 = 14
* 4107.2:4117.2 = 14.2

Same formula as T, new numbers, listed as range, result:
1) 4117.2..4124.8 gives 14.3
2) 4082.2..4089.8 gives 13.7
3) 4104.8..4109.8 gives 14.4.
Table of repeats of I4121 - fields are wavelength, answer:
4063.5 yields 14.5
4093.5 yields 13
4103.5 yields 14.4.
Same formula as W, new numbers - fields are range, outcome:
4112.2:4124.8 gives 15.1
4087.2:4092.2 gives 13.7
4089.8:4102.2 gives 14.1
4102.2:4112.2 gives 14.7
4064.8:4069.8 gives 14.4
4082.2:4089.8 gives 13.8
